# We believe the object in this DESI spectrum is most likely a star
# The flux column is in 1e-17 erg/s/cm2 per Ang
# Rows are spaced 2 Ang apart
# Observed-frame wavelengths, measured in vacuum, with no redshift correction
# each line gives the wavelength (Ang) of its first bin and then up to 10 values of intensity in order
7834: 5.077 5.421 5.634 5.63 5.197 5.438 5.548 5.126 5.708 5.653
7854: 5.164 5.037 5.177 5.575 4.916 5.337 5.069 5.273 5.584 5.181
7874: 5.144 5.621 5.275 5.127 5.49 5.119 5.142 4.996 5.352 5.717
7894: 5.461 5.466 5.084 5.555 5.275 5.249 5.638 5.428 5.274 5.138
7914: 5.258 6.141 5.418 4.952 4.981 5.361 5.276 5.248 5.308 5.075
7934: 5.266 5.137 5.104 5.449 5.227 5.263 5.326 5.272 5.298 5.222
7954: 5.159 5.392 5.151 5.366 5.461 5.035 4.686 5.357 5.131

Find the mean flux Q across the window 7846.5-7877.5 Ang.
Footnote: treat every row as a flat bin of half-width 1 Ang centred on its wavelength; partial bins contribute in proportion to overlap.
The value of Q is 5.31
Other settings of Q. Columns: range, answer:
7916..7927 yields 5.28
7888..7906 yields 5.39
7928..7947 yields 5.24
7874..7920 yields 5.36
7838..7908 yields 5.34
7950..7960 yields 5.25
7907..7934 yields 5.3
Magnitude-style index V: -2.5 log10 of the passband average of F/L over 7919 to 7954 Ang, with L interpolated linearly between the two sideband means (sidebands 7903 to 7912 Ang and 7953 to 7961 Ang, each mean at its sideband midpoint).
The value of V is 0.02 mag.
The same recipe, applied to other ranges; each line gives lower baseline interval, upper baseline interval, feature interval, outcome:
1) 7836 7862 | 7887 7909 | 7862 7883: 0.02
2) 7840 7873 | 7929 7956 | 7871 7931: -0.01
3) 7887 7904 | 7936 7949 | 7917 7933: 0.02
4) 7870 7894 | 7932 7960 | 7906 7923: -0.01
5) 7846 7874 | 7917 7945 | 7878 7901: -0.01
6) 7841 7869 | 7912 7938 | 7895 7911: -0.02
